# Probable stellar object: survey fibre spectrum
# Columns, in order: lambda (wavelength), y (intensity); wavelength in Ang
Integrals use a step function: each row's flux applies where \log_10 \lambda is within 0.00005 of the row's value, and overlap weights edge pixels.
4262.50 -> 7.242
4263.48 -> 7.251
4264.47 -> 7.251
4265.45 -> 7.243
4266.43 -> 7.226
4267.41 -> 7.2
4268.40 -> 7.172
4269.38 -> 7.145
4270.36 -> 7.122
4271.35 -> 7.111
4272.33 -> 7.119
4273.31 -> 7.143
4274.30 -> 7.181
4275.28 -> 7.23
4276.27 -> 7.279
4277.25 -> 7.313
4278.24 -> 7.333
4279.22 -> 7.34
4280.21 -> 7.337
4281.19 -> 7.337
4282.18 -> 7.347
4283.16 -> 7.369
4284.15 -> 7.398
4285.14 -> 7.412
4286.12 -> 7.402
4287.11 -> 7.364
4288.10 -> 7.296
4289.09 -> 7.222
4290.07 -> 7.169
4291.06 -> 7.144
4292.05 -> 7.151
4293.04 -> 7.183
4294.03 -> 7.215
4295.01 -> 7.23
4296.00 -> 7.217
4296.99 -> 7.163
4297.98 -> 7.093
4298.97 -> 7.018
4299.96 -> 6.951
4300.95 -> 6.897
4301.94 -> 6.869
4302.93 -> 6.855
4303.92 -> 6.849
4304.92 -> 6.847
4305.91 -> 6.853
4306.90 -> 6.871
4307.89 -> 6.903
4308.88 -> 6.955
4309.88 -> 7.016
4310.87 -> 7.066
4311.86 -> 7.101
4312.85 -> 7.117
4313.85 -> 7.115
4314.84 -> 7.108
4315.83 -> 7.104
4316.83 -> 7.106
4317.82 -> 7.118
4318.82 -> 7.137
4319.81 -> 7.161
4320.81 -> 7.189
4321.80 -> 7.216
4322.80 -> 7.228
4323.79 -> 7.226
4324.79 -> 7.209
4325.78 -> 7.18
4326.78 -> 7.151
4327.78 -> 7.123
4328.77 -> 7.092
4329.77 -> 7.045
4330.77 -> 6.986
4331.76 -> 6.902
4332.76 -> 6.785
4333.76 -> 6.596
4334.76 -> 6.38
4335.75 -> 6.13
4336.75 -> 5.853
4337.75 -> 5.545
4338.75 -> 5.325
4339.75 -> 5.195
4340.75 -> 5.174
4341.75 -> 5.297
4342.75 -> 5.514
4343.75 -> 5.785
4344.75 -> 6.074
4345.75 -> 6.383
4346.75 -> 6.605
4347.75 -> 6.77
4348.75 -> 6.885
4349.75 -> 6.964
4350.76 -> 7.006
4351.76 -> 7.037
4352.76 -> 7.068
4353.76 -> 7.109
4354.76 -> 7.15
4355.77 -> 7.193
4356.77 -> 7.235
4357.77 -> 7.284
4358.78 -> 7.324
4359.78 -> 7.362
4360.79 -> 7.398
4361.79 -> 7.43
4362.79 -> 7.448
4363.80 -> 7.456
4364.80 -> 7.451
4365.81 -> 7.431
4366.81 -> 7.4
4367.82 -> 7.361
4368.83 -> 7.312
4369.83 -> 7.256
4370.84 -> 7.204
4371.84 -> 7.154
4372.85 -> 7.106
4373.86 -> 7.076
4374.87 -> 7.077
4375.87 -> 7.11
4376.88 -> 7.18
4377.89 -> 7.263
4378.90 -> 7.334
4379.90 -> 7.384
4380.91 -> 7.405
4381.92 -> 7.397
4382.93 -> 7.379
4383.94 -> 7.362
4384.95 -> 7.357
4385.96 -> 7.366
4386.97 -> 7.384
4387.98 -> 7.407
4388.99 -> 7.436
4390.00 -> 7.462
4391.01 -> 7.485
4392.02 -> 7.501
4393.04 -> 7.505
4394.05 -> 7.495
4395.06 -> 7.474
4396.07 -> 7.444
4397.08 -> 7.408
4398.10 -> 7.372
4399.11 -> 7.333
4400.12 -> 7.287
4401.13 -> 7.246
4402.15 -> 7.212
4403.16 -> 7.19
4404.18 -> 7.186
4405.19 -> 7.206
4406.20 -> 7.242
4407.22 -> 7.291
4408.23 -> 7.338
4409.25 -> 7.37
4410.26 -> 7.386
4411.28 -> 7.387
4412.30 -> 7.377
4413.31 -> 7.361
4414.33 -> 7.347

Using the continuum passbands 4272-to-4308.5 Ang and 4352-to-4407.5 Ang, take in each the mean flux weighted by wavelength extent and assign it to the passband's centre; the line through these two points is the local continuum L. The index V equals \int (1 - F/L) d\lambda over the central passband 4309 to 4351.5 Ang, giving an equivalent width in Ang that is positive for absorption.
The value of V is 3.3 Ang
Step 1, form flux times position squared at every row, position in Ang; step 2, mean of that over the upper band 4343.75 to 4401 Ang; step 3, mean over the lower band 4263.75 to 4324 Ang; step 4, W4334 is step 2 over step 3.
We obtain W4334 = 1.05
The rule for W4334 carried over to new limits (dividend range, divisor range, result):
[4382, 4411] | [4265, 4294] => 1.07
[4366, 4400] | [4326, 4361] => 1.13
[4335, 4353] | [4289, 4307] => 0.89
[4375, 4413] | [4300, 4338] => 1.10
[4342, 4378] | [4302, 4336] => 1.03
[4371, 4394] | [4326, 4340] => 1.16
